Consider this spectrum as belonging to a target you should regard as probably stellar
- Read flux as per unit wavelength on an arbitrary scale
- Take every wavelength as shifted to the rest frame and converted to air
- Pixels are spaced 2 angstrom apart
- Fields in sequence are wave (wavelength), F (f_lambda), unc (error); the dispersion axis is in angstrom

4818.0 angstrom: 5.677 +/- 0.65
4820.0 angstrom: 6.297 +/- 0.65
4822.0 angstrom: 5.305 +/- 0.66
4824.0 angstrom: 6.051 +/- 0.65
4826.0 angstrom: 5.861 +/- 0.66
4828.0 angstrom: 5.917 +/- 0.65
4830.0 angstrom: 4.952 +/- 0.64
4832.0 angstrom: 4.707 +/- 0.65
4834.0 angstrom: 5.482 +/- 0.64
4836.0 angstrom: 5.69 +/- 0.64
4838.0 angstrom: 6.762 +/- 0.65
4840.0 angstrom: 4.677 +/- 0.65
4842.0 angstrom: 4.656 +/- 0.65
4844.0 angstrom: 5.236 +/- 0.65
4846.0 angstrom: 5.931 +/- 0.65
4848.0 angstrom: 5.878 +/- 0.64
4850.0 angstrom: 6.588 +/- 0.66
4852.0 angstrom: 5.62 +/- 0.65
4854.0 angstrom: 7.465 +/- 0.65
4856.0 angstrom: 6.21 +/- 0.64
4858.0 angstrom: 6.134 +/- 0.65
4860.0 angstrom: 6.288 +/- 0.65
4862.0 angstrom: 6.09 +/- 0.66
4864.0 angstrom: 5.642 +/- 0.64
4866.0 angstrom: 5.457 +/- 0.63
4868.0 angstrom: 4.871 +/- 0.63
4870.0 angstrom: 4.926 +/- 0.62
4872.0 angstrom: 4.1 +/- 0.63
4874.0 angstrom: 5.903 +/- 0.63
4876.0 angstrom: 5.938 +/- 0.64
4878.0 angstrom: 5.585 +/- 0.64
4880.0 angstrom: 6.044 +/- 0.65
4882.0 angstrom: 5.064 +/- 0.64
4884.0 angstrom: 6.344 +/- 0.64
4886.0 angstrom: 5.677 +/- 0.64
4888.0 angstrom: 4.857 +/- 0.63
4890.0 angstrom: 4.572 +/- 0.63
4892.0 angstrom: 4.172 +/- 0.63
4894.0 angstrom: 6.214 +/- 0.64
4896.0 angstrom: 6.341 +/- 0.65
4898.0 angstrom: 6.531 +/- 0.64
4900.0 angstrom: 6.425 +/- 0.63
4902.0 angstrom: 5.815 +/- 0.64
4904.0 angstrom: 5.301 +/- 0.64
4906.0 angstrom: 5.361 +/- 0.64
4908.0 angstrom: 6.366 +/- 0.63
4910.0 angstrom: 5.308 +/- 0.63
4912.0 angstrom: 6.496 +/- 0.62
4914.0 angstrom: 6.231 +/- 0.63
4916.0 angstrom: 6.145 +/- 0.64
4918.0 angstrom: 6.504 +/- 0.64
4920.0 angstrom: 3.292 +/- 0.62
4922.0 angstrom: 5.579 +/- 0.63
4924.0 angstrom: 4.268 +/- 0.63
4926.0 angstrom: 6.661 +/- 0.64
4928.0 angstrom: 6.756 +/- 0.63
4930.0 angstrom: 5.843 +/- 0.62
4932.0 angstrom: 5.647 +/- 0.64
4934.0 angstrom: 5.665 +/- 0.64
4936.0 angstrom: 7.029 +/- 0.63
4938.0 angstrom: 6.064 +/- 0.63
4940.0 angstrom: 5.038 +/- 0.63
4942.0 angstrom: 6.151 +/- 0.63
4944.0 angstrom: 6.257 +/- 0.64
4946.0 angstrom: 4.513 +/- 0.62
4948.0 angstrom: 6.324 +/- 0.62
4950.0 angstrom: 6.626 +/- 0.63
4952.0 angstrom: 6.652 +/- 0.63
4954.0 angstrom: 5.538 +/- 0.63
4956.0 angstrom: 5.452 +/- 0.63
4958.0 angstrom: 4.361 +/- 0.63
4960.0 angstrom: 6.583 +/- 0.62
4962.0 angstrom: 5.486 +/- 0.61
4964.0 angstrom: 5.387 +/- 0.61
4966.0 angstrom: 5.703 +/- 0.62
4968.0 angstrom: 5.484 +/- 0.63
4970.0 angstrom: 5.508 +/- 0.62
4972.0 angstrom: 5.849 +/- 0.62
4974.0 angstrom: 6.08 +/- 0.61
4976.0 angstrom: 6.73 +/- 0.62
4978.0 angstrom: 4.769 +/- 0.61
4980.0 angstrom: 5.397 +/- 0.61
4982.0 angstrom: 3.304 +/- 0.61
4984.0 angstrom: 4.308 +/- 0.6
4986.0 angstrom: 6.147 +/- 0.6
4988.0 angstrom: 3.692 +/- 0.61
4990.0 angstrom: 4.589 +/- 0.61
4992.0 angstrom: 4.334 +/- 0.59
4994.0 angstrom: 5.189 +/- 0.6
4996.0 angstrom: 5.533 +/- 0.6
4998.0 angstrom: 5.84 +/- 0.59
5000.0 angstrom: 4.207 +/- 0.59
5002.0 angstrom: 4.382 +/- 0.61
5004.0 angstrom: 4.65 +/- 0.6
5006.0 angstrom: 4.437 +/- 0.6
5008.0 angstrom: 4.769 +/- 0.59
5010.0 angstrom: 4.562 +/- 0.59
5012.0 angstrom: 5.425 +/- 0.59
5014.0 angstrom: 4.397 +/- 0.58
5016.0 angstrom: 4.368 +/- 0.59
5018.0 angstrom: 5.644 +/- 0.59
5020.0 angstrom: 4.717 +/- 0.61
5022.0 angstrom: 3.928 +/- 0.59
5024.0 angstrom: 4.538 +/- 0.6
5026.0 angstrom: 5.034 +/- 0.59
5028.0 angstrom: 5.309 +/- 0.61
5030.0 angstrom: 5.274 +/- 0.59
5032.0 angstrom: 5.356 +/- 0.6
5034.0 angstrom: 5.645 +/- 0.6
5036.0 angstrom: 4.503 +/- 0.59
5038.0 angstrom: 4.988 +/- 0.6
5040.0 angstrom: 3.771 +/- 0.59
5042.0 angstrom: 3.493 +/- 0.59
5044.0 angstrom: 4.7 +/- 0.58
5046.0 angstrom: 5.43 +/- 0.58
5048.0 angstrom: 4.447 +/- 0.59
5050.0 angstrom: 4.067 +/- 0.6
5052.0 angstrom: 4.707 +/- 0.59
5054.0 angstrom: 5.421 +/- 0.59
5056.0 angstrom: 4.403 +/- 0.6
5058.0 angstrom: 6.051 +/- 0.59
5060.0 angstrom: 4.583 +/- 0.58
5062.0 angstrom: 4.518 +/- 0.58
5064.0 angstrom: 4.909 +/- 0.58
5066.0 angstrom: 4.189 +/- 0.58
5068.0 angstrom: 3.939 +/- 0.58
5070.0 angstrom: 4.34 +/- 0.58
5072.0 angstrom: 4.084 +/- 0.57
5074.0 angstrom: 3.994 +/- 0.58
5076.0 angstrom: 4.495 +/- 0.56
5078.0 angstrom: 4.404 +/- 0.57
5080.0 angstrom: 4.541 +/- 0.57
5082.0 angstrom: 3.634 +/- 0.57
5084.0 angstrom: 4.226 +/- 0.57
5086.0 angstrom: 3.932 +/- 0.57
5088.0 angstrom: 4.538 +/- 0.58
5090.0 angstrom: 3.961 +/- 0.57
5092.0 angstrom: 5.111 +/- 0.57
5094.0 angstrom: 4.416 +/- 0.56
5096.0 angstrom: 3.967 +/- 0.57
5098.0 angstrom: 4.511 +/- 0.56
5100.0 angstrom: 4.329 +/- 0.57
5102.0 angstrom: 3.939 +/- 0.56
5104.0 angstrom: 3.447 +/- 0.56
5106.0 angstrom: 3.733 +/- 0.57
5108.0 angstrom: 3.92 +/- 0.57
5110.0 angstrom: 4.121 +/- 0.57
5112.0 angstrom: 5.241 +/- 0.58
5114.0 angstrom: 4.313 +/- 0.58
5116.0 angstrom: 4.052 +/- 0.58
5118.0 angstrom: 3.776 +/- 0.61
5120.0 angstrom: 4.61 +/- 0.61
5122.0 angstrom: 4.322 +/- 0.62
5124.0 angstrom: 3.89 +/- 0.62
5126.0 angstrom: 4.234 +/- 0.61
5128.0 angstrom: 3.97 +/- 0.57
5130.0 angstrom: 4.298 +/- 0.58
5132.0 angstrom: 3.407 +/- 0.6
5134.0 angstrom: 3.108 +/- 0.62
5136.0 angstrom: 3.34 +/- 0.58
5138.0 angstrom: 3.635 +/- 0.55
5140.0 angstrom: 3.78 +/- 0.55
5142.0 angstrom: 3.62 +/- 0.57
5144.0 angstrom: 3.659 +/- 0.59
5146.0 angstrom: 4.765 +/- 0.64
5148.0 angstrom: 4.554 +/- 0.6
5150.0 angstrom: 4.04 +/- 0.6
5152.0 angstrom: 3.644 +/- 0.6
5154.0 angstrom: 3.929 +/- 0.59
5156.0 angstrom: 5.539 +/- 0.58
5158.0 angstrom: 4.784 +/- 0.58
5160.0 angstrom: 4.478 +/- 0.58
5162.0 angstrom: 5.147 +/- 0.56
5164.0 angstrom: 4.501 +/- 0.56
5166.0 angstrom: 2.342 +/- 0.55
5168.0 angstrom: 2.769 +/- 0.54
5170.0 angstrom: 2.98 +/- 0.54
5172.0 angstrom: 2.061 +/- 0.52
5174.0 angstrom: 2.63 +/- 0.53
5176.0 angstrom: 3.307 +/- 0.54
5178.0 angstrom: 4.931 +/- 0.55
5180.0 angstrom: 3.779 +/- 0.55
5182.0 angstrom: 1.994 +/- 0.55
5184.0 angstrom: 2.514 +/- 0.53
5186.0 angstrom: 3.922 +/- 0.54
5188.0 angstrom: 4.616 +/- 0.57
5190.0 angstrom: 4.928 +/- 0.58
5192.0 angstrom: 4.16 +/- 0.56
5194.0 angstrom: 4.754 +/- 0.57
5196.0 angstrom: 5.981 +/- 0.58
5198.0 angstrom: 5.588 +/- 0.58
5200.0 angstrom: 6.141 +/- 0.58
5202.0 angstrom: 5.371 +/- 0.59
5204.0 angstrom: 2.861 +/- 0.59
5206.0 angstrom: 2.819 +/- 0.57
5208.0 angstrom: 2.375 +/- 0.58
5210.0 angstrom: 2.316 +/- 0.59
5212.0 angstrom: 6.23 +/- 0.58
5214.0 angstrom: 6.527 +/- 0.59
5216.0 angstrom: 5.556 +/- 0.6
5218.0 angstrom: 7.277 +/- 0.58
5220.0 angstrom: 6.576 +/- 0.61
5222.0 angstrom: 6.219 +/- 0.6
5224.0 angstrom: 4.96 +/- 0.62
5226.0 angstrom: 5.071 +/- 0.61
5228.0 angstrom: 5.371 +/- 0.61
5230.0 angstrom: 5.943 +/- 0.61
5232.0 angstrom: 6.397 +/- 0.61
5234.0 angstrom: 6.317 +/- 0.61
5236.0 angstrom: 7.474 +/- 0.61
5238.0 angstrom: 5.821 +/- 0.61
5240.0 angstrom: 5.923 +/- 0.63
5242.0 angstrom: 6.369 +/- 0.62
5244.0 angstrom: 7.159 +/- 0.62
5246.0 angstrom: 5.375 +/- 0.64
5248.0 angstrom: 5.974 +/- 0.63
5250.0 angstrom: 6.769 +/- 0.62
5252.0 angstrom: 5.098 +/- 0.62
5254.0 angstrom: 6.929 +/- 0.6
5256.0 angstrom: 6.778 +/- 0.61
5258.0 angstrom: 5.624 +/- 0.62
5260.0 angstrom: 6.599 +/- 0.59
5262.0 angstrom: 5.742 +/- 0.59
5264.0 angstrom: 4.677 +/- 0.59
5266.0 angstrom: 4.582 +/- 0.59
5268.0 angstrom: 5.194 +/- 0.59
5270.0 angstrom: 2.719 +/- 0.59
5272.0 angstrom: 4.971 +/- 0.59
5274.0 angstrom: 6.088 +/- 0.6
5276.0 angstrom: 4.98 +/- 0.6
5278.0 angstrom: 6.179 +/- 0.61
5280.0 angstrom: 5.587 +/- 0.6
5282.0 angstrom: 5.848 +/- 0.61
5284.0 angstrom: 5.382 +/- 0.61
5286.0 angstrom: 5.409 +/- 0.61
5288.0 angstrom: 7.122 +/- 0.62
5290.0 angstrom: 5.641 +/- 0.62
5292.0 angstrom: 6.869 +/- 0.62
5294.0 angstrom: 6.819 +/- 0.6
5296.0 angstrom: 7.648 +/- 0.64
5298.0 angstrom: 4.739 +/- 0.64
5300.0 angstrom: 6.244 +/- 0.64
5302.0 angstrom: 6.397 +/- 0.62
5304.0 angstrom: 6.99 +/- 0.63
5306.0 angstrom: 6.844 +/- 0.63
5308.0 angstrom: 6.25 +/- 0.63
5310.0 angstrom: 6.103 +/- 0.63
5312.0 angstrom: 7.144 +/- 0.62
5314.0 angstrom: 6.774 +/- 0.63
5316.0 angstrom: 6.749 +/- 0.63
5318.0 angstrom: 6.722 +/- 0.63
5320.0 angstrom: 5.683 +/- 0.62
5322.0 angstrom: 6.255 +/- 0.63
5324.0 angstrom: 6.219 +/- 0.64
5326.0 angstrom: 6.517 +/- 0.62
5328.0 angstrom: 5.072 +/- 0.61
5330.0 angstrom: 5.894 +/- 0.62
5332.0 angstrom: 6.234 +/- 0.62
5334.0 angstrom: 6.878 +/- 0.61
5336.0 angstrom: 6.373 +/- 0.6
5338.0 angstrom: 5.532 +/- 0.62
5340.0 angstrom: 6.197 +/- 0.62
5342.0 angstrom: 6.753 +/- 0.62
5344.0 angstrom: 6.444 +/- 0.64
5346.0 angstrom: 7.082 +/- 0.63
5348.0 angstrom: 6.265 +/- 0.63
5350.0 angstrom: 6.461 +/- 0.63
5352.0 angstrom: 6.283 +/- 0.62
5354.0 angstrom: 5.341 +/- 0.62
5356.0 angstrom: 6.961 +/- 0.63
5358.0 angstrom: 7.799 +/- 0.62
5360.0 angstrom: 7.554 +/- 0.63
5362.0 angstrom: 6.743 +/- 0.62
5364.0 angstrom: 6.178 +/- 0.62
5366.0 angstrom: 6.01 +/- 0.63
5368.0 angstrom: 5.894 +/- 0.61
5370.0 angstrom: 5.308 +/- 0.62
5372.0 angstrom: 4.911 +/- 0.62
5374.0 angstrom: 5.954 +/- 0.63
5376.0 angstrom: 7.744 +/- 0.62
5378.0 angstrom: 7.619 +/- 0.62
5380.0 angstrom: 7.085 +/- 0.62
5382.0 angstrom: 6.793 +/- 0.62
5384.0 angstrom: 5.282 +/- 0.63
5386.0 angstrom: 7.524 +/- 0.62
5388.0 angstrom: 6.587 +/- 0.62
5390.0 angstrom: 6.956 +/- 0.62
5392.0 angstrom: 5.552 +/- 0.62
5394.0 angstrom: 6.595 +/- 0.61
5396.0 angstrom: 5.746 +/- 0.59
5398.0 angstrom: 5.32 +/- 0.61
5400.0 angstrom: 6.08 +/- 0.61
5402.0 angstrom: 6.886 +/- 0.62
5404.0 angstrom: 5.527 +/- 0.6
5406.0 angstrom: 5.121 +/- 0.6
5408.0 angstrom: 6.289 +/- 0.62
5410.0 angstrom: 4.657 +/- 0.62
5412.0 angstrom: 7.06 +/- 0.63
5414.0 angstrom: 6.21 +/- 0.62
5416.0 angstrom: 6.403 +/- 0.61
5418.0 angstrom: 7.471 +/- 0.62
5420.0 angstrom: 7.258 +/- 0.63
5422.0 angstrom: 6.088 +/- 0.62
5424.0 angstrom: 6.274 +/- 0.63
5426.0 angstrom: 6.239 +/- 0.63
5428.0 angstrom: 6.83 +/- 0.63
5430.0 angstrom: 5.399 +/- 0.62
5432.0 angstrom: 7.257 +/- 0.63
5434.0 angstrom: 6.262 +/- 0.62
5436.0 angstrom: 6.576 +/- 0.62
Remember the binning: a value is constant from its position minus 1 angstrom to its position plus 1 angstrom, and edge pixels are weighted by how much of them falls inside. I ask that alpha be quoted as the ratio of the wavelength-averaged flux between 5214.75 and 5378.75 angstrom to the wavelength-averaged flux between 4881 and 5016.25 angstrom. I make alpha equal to 1.13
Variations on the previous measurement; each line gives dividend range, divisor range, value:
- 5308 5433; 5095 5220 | 1.54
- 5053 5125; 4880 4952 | 0.75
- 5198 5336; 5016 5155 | 1.35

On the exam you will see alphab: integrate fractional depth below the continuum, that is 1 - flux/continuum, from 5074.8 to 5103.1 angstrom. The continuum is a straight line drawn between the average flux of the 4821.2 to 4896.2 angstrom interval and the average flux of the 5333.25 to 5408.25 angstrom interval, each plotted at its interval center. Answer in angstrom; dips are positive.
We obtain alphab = 7.9 angstrom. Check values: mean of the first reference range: 5.6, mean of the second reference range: 6.36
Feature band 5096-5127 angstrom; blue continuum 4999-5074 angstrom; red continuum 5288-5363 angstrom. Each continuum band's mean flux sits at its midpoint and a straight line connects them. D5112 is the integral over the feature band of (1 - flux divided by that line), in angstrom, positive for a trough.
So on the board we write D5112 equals 5.9 angstrom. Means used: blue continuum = 4.67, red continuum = 6.45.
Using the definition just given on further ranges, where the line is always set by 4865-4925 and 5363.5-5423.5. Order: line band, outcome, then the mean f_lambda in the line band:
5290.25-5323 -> -1.9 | 6.49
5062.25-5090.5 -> 7.6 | 4.24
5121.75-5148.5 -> 9.1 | 3.87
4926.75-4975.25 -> -2.0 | 5.84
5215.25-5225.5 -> -0.1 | 6.08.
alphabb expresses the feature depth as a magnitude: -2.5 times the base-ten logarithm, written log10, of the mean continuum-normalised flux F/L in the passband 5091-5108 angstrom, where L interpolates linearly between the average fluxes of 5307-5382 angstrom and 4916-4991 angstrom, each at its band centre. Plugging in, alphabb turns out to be 0.37 mag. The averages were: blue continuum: 5.55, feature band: 4.17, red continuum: 6.41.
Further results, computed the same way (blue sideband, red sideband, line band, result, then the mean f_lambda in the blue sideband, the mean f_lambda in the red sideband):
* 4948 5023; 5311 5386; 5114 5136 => 0.38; 5.15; 6.41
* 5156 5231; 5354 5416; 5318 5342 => -0.06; 4.44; 6.32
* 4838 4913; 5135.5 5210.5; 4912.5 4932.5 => -0.06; 5.69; 3.92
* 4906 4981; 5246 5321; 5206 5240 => 0.07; 5.77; 5.99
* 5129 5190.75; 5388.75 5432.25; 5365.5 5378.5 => -0.06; 3.77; 6.22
